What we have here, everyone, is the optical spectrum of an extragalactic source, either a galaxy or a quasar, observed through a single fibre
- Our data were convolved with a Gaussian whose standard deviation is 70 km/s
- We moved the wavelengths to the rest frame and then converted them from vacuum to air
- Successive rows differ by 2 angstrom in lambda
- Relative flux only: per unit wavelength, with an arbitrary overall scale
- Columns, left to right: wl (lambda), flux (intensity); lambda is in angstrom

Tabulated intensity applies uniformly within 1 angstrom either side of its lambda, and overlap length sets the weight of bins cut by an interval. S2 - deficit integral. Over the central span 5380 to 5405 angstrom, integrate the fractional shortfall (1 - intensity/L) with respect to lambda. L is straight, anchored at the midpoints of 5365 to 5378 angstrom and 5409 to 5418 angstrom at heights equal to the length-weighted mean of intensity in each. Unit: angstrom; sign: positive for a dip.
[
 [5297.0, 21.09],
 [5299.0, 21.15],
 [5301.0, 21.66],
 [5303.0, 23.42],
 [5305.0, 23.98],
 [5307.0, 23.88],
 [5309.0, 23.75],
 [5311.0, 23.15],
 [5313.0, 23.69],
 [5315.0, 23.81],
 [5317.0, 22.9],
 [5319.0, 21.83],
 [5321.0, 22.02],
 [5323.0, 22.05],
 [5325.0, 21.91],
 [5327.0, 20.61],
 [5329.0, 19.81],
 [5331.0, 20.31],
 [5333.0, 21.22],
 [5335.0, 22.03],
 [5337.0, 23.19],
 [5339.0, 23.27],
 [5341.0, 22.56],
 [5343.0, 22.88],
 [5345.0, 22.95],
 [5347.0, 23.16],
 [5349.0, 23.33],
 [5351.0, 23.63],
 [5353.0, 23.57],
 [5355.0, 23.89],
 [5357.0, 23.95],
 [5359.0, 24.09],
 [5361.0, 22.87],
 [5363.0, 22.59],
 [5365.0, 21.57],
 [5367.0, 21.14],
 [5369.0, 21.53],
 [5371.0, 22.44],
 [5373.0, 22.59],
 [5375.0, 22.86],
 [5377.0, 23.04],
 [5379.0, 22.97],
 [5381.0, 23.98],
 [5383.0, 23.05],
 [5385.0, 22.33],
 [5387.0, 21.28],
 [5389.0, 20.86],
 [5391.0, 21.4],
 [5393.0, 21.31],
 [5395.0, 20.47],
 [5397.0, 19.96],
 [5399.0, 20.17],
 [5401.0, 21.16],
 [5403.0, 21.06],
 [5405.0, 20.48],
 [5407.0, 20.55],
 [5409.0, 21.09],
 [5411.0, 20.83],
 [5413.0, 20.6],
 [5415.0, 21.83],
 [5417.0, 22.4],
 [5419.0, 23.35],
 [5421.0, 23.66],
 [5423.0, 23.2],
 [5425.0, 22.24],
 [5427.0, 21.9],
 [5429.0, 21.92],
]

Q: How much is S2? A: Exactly 0.5 angstrom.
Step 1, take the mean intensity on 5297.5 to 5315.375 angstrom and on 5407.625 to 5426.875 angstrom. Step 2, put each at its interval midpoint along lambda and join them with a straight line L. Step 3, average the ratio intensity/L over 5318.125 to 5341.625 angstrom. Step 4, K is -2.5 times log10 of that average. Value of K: 0.06 mag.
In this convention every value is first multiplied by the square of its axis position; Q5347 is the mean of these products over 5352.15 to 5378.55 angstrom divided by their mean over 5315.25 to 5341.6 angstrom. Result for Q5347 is 1.1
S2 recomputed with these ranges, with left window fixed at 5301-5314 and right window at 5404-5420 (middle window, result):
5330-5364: -0.3 angstrom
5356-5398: -0.2 angstrom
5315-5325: 0.4 angstrom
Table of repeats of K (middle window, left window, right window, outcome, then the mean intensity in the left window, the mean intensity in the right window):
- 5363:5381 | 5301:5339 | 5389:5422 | -0.03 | 22.4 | 21.3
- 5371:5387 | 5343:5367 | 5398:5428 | -0.02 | 23.1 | 21.6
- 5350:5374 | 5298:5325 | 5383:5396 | -0.04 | 22.8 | 21.4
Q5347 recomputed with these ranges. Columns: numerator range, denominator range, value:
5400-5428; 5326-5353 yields 1.00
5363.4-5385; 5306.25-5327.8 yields 1.01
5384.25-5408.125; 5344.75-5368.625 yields 0.92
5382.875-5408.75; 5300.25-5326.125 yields 0.95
